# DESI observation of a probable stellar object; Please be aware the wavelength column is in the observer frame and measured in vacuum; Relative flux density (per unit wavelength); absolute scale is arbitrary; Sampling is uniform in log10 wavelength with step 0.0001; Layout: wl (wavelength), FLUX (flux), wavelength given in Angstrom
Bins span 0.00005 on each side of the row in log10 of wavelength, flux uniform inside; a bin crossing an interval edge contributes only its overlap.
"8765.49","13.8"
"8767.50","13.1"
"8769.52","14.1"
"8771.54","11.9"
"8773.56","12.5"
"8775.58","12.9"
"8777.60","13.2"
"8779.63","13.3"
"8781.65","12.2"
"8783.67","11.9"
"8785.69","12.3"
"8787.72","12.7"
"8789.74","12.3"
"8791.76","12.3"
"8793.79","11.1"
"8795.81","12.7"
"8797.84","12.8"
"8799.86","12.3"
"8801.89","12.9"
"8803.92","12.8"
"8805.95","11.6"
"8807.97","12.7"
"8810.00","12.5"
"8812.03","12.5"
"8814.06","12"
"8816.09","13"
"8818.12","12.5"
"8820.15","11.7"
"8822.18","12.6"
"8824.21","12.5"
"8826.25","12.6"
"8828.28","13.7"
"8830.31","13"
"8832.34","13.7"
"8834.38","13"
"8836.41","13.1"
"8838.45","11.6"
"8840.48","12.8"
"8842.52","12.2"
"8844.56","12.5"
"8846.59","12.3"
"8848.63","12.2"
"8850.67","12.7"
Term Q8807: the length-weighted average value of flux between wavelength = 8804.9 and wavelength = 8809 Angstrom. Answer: 12.2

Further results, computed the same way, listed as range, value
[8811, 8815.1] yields 12.2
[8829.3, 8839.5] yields 12.9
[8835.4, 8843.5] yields 12.4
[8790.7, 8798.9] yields 12.2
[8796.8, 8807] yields 12.5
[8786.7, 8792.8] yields 12.4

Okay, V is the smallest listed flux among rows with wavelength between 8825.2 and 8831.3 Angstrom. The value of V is 12.6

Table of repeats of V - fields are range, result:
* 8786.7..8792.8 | 12.3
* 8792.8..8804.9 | 11.1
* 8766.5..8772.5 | 11.9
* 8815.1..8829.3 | 11.7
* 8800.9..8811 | 11.6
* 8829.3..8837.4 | 13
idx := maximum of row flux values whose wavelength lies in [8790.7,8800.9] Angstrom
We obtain 12.8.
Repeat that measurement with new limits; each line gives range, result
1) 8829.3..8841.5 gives 13.7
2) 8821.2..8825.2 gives 12.6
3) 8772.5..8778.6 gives 13.2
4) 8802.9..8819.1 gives 13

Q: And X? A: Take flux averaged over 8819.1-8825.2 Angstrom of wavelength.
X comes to 12.3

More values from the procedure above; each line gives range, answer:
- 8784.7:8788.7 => 12.5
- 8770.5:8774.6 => 12.2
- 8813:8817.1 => 12.5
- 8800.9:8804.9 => 12.8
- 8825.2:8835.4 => 13.2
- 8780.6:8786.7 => 12.2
